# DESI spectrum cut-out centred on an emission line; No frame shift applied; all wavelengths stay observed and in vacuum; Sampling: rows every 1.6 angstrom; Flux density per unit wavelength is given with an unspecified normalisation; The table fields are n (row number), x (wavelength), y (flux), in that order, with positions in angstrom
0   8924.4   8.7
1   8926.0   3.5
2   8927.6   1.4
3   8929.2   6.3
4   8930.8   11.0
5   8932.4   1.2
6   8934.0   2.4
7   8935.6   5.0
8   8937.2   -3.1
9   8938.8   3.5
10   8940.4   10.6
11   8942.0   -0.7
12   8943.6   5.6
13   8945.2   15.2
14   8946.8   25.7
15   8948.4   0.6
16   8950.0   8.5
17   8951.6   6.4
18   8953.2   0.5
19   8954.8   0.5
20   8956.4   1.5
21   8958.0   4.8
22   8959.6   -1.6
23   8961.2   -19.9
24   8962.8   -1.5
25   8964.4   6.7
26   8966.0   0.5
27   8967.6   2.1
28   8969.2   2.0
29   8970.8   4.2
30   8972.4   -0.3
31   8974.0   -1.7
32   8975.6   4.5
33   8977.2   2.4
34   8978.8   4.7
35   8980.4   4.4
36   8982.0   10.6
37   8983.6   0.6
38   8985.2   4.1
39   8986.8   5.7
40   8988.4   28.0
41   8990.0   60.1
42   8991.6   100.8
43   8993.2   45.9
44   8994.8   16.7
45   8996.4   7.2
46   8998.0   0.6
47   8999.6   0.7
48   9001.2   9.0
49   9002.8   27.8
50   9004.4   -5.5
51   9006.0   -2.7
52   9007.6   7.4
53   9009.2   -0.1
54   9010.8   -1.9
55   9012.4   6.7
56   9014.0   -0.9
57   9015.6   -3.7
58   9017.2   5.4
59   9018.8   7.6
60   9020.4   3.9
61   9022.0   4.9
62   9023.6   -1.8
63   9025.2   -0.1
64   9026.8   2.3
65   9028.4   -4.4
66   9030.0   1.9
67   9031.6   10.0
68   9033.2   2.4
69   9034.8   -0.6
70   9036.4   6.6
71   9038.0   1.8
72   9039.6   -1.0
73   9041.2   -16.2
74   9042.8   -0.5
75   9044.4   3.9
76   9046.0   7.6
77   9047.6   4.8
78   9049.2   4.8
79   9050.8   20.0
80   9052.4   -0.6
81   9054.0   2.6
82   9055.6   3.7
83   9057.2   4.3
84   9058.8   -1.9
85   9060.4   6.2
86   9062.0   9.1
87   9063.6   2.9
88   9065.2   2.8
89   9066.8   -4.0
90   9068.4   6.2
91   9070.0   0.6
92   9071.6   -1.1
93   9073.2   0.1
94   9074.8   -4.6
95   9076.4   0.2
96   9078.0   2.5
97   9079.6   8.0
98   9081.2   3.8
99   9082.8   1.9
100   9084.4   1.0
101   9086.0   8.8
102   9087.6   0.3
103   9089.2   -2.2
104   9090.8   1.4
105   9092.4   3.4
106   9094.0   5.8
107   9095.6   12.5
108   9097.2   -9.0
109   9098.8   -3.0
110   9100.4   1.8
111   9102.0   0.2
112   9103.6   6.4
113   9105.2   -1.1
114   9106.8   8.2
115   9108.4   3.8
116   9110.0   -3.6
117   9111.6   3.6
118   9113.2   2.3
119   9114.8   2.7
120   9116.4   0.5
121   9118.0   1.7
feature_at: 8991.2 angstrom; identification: H-beta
